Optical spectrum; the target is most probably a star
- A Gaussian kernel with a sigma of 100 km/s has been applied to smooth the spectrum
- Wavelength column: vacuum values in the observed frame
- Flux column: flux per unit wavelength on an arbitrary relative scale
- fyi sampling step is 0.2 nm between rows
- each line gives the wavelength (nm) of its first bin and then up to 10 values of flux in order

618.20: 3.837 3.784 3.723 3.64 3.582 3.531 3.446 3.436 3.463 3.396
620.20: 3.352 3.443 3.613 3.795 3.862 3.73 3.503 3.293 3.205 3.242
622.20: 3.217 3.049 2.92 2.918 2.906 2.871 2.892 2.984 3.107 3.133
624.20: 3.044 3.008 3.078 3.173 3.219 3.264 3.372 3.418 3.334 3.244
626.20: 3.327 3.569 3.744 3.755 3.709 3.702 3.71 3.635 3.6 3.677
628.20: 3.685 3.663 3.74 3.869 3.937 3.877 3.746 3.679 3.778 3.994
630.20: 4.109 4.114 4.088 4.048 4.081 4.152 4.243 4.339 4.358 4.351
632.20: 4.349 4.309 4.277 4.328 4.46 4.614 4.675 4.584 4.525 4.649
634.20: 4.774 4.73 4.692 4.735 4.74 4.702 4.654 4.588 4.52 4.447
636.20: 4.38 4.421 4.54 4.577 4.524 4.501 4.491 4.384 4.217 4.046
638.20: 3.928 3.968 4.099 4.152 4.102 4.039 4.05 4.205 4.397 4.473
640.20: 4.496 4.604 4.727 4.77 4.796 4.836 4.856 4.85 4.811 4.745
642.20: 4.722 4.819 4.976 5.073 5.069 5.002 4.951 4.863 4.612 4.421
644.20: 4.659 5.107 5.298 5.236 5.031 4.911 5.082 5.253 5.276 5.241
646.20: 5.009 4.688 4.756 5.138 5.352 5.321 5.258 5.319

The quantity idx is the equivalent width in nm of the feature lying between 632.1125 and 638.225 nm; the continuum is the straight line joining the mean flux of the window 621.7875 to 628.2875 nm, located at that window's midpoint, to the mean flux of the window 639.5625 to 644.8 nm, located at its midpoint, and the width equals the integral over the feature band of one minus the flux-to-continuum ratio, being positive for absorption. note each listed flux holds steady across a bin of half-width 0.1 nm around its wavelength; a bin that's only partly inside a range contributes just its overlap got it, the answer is -0.49 nm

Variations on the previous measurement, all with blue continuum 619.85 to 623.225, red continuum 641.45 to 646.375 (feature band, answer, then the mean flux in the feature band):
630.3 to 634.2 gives -0.24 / 4.36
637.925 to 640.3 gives 0.23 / 4.16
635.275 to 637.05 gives -0.05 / 4.52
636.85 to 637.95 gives 0.02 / 4.41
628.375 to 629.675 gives 0.02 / 3.8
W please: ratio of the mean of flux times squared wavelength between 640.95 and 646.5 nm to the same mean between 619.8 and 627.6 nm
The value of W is 1.6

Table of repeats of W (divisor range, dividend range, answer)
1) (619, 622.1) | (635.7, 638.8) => 1.31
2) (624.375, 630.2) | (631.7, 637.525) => 1.29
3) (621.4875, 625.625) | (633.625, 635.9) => 1.56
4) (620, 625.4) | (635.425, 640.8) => 1.42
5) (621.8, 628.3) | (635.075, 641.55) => 1.40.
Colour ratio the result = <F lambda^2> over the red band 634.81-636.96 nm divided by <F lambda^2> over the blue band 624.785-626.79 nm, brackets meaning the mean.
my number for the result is 1.4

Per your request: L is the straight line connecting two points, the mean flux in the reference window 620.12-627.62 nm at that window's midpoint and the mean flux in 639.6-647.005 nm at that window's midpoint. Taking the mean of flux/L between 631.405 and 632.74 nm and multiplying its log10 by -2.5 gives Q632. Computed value -0.09 mag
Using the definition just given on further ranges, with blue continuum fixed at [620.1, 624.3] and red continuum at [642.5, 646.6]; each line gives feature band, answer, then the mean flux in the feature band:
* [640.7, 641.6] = -0.023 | 4.82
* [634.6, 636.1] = -0.089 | 4.63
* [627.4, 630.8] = -0.013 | 3.83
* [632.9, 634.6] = -0.121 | 4.63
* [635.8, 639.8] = 0.044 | 4.28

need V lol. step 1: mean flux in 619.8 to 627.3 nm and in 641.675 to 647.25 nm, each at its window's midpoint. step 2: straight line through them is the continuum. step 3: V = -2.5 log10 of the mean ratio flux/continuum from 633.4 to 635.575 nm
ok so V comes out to -0.12 mag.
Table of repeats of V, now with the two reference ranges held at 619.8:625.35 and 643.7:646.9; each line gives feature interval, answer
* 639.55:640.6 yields 0.03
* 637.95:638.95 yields 0.11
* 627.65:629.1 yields -0.02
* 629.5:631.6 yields -0.05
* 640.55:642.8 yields -0.03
